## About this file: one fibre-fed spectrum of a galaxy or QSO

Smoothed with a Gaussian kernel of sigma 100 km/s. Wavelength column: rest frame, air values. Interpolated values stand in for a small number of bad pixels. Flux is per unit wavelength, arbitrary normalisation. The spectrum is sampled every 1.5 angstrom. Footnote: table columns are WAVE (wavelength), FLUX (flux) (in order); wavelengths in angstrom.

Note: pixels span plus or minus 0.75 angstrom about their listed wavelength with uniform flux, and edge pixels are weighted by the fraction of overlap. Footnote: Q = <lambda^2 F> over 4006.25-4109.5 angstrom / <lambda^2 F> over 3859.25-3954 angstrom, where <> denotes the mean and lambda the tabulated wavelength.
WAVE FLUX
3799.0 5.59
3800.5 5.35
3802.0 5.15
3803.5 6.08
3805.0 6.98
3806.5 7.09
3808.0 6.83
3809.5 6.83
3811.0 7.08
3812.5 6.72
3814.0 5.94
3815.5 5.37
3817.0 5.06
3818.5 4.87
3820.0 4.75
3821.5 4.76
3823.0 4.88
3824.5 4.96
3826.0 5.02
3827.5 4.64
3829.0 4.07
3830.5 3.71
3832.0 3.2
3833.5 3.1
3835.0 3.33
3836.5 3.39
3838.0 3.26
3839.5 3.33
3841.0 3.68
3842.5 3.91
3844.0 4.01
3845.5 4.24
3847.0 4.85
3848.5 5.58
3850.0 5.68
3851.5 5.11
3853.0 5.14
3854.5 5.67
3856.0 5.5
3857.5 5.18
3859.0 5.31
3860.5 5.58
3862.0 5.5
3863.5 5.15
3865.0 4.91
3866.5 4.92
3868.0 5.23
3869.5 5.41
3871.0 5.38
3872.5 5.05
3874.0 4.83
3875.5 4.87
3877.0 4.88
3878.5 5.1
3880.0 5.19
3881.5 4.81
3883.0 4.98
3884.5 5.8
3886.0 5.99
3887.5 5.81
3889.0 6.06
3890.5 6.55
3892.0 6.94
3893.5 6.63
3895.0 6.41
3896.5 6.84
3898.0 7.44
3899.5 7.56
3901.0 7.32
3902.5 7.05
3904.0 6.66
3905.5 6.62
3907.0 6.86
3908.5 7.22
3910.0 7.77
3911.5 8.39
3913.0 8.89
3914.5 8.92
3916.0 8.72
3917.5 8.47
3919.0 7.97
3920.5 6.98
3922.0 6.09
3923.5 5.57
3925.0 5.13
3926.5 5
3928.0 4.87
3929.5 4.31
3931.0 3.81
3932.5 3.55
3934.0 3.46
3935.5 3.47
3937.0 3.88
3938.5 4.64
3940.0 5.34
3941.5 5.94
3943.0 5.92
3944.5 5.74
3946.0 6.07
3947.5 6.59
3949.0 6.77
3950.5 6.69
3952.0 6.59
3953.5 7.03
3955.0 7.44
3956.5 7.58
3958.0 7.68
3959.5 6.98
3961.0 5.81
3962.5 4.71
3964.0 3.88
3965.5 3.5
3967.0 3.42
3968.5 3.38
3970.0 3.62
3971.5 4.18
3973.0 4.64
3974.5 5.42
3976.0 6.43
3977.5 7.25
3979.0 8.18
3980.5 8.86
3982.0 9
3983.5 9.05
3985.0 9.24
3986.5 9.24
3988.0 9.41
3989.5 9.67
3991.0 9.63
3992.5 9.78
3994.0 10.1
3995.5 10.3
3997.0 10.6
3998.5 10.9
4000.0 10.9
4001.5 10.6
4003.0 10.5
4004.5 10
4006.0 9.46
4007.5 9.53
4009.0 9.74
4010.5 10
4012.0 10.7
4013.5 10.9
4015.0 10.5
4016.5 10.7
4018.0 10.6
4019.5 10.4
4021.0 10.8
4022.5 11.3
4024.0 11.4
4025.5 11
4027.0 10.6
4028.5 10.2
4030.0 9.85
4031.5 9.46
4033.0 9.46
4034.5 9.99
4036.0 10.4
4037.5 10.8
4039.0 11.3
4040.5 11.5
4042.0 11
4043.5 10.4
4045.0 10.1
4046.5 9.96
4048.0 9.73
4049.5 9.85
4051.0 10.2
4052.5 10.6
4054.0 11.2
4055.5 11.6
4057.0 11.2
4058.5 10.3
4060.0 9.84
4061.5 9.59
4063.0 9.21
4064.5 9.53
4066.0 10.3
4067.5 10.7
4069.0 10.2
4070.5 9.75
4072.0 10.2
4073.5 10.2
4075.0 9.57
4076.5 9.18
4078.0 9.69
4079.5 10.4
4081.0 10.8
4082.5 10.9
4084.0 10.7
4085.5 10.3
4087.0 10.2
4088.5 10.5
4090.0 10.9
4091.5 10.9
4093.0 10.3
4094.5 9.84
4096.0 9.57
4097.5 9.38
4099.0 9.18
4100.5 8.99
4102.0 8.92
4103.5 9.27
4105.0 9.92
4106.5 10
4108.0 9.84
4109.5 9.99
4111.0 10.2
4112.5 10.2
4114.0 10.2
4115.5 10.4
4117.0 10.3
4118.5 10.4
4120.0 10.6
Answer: 1.84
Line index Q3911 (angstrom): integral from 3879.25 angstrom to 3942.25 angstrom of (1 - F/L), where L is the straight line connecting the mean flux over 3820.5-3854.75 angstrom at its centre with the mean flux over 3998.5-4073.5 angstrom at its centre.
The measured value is 2.7 angstrom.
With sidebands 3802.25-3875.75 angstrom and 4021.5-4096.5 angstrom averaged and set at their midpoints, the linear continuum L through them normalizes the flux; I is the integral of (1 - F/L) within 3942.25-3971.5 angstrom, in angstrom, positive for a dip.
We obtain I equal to 7.9 angstrom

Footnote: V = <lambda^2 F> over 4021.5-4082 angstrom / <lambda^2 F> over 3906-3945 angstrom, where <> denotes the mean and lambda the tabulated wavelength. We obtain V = 1.82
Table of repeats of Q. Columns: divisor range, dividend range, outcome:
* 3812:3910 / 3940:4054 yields 1.76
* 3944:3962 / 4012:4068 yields 1.62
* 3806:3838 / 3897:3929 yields 1.50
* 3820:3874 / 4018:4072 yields 2.47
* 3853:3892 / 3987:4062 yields 2.08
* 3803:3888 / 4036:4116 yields 2.26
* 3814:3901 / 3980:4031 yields 2.14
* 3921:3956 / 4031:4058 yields 2.04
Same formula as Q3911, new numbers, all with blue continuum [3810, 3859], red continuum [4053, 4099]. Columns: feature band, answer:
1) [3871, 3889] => 1.56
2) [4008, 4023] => -2.88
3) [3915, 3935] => 3.06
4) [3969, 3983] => 2.76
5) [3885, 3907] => -2.11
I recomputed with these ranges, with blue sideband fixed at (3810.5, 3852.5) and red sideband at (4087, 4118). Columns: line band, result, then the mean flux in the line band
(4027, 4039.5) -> -2.3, 10.2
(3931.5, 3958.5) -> 4.3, 5.76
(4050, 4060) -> -1.9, 10.7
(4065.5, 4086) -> -1.7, 10.2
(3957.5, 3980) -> 6.2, 5.29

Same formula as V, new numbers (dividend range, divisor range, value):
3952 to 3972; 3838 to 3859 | 1.21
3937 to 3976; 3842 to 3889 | 1.13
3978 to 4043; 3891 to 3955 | 1.68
